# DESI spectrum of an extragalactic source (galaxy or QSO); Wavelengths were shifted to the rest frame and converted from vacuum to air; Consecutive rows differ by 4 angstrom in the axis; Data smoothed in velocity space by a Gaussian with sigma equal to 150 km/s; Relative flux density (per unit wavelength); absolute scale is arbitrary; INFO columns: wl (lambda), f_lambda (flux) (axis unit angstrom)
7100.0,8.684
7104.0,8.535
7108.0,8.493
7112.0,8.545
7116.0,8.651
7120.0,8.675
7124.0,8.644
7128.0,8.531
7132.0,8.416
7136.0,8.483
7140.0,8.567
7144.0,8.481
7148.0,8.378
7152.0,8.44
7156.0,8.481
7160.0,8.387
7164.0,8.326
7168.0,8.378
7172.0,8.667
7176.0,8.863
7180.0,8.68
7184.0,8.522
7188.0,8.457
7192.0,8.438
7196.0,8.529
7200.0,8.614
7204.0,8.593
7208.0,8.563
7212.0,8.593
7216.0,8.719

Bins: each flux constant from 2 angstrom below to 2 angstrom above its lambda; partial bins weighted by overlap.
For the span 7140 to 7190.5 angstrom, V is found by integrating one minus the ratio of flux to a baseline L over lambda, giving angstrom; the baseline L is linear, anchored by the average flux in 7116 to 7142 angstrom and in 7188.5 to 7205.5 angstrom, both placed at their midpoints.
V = 0.23 angstrom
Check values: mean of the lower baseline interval 8.56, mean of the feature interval 8.51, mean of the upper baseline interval 8.53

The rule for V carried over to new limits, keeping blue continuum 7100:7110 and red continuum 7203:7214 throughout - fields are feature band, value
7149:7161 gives 0.18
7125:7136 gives 0.08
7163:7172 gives 0.15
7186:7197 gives 0.14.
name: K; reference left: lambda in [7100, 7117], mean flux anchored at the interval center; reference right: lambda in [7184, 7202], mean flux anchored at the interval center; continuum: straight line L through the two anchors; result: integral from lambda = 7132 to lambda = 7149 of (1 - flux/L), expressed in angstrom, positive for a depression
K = 0.1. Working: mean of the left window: 8.57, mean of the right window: 8.51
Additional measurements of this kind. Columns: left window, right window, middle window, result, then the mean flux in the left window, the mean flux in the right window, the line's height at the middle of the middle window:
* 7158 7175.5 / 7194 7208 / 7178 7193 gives 0.0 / 8.48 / 8.58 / 8.53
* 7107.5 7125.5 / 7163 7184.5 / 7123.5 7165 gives 0.7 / 8.61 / 8.59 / 8.6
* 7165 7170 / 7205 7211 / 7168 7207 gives -0.5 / 8.37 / 8.57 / 8.47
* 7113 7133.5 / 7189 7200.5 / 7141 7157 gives 0.2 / 8.59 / 8.51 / 8.56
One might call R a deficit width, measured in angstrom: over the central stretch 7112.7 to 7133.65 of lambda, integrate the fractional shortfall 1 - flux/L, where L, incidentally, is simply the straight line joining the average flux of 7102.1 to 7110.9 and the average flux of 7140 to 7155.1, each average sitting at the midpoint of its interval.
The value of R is -0.2 angstrom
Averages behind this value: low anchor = 8.52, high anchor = 8.45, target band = 8.58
